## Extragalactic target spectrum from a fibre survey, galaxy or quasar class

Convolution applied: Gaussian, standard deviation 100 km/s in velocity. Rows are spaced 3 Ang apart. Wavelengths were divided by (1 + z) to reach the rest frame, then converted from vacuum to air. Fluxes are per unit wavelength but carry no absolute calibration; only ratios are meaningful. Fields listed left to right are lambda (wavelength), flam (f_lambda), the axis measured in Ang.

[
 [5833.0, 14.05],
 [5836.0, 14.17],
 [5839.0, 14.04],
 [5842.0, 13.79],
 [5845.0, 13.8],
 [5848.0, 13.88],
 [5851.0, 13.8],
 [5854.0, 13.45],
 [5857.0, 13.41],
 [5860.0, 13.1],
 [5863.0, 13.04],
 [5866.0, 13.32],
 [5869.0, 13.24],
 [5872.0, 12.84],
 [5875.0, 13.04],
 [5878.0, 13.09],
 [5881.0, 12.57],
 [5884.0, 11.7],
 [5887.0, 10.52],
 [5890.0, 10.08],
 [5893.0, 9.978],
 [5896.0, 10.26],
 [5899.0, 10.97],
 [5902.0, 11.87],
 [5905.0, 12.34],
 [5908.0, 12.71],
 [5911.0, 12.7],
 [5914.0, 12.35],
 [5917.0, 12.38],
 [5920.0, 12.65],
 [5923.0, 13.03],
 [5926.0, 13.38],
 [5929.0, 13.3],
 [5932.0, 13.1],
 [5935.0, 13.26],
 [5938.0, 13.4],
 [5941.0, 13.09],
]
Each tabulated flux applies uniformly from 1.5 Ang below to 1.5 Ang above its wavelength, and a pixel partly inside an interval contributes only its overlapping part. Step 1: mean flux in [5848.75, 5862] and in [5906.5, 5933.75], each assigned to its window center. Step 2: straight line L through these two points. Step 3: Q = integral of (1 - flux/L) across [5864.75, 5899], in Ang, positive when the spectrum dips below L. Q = 3.6 Ang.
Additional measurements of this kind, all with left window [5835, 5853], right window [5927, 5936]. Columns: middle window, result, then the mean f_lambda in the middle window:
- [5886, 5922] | 4.9 Ang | 11.6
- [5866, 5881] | 0.7 Ang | 13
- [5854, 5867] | 0.5 Ang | 13.2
